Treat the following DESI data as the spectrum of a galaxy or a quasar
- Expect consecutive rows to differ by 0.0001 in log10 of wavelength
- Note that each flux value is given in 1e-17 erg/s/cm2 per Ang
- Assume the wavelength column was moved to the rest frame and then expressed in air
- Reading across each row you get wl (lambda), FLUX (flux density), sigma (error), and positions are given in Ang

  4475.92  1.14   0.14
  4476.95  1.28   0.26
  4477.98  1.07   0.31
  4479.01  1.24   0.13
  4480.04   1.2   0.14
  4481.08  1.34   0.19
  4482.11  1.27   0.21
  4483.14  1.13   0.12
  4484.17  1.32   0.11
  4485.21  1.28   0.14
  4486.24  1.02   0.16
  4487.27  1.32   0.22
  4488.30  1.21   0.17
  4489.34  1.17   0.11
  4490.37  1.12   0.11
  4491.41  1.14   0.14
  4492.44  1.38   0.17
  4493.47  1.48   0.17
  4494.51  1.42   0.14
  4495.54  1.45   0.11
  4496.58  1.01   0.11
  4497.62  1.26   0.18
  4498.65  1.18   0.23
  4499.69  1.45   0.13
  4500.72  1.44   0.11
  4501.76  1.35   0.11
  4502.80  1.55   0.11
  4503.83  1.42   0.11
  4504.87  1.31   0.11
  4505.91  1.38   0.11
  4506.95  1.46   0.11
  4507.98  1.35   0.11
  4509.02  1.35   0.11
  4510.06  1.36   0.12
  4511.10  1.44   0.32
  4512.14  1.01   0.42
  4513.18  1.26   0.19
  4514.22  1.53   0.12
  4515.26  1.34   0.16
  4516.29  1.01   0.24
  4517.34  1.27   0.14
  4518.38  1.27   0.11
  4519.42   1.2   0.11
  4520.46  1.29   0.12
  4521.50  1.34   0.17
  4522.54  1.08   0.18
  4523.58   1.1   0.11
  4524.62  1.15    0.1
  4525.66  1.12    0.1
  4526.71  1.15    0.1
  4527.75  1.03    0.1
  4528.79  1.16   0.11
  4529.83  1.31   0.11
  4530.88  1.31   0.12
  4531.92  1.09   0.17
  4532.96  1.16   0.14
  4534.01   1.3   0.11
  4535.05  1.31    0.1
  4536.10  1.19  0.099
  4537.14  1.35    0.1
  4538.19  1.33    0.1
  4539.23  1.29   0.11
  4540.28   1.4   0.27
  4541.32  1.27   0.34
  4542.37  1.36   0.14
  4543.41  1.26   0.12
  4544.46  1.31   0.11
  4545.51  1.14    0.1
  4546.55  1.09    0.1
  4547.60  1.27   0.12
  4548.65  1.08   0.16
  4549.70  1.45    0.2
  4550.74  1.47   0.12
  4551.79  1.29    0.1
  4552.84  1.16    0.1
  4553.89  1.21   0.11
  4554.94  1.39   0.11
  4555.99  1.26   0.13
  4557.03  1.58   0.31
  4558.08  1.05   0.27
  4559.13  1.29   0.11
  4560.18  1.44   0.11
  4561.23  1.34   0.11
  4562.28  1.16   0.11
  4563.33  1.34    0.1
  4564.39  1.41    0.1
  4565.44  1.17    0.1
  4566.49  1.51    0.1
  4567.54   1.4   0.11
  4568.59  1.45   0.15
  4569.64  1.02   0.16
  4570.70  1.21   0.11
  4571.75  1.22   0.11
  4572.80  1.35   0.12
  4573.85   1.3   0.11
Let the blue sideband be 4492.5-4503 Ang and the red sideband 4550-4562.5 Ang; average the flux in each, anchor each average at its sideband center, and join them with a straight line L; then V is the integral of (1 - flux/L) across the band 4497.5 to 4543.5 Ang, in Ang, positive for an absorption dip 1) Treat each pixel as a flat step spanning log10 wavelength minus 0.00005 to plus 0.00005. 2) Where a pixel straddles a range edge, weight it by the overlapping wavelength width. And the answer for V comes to 2.0 Ang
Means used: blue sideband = 1.35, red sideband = 1.31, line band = 1.28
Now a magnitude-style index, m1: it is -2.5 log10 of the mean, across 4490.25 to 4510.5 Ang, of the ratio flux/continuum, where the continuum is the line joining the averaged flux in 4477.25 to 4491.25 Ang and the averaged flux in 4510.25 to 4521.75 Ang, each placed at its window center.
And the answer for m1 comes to -0.09 mag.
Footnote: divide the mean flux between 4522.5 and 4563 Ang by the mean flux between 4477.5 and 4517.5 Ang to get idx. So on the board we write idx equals 0.97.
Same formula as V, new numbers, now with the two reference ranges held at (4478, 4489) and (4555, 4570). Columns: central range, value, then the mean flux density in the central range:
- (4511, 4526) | 0.5 Ang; 1.22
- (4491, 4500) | -0.5 Ang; 1.31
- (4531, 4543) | 0.1 Ang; 1.28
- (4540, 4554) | 0.4 Ang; 1.27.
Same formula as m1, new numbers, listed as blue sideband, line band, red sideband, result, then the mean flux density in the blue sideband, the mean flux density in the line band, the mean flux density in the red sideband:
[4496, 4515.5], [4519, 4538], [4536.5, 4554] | 0.09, 1.34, 1.2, 1.28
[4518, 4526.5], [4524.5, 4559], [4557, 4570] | 0.00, 1.19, 1.25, 1.31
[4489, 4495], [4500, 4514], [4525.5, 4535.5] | -0.09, 1.29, 1.36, 1.2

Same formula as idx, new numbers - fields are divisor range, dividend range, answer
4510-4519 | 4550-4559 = 1.03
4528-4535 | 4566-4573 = 1.07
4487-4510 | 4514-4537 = 0.91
